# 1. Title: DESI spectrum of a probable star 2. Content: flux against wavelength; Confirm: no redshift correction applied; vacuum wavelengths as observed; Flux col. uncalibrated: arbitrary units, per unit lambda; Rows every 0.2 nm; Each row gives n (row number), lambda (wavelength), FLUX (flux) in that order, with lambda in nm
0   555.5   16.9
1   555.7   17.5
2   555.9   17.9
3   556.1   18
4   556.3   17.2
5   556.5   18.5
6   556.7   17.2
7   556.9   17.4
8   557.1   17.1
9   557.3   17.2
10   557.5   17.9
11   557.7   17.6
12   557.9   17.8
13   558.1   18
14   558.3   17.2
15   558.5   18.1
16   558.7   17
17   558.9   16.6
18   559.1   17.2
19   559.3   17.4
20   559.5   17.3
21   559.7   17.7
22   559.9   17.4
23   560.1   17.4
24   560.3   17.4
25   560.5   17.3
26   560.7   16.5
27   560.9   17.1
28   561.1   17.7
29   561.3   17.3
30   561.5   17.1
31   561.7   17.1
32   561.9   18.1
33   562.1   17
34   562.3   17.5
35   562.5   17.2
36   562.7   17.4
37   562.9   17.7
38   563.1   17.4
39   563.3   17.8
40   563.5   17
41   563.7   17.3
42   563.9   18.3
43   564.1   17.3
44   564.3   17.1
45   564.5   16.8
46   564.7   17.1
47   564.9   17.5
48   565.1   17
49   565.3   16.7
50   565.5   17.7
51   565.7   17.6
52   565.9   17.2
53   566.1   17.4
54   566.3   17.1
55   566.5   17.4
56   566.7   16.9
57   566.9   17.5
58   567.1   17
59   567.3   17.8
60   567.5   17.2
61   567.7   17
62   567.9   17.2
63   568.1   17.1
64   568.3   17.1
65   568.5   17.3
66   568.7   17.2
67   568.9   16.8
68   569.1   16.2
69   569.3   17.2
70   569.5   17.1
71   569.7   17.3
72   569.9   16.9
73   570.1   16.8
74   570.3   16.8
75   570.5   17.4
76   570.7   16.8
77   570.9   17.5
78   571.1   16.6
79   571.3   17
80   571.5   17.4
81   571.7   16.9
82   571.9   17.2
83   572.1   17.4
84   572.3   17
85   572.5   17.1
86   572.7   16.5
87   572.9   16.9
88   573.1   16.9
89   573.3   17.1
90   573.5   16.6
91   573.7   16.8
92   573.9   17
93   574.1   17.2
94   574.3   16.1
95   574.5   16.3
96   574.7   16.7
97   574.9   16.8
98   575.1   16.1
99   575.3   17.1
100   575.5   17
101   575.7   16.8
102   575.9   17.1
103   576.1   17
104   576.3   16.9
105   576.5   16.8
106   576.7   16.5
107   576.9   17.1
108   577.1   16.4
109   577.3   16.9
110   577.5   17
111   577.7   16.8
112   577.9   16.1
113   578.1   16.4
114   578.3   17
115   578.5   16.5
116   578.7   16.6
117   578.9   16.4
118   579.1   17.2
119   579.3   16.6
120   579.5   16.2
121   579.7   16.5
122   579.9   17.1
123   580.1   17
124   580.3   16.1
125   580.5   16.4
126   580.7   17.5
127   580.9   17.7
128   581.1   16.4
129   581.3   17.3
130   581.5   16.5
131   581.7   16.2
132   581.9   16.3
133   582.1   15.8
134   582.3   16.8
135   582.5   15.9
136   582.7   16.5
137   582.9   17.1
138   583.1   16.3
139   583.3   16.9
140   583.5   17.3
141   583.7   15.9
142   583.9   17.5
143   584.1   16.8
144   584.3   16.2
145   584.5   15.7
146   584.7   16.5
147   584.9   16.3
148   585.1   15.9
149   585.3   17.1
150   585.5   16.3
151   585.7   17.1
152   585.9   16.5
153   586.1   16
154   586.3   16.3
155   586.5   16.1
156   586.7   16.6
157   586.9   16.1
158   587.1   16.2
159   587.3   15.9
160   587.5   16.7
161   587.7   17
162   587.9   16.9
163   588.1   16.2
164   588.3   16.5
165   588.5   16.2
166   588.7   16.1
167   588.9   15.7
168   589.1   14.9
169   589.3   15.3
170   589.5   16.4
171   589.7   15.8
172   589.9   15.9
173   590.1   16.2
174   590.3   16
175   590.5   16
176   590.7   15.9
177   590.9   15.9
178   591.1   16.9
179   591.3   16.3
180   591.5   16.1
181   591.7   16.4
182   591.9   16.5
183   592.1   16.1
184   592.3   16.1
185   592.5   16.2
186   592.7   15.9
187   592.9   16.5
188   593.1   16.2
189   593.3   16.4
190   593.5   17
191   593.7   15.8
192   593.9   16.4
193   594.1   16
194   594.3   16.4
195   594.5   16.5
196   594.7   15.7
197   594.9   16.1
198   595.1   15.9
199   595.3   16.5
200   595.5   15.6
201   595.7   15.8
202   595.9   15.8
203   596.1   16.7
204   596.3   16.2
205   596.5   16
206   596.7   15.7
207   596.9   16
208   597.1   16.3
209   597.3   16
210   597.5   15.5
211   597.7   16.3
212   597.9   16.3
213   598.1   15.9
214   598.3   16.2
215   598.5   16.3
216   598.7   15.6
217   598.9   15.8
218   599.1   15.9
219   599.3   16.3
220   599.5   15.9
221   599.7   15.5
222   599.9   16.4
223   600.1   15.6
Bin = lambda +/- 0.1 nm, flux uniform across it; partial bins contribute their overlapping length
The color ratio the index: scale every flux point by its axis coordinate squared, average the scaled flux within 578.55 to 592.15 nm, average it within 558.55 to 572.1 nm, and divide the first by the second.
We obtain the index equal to 1.02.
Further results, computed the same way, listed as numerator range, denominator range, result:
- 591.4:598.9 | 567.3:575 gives 1.03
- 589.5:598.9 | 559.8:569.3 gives 1.04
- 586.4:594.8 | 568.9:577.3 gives 1.02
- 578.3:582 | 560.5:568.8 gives 1.02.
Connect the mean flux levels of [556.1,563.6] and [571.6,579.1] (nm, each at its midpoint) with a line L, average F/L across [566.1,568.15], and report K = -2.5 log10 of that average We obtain -0.007 mag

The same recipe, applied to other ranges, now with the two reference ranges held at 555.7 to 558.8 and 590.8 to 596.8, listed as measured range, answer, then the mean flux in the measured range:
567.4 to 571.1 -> 0.01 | 17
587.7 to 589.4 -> 0.02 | 16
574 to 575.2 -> 0.03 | 16.5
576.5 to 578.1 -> 0.01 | 16.7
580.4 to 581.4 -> -0.02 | 17.1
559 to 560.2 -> 0.01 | 17.4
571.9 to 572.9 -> 0.00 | 17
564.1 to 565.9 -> 0.01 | 17.2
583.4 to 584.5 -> -0.01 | 16.6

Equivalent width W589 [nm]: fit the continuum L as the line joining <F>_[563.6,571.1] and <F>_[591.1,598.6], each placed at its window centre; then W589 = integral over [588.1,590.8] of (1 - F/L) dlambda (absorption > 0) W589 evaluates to 0.07 nm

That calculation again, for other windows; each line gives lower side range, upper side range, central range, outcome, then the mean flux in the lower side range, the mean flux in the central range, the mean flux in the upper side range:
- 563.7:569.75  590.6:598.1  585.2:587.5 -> 0.01 nm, 17.2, 16.4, 16.2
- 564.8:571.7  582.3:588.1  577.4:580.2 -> 0.01 nm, 17.1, 16.7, 16.5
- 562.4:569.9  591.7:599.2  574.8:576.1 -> 0.00 nm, 17.2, 16.8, 16.1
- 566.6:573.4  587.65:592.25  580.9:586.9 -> -0.03 nm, 17.1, 16.5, 16.1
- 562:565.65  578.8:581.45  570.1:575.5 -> 0.04 nm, 17.3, 16.9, 16.8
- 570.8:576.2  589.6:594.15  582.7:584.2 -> -0.03 nm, 16.9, 16.8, 16.2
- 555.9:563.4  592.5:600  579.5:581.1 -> -0.01 nm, 17.4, 16.8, 16.1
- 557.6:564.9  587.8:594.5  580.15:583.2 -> -0.01 nm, 17.4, 16.6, 16.2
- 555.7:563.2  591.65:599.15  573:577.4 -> 0.02 nm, 17.4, 16.8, 16.1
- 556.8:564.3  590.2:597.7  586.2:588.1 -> 0.00 nm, 17.4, 16.4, 16.1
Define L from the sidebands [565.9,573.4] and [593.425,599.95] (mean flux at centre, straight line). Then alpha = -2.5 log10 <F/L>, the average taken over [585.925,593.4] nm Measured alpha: 0.01 mag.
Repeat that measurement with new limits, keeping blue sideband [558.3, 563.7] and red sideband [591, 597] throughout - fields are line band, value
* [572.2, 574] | 0.00 mag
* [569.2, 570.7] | 0.00 mag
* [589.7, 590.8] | 0.02 mag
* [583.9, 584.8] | 0.01 mag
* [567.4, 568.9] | 0.00 mag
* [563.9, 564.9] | 0.00 mag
